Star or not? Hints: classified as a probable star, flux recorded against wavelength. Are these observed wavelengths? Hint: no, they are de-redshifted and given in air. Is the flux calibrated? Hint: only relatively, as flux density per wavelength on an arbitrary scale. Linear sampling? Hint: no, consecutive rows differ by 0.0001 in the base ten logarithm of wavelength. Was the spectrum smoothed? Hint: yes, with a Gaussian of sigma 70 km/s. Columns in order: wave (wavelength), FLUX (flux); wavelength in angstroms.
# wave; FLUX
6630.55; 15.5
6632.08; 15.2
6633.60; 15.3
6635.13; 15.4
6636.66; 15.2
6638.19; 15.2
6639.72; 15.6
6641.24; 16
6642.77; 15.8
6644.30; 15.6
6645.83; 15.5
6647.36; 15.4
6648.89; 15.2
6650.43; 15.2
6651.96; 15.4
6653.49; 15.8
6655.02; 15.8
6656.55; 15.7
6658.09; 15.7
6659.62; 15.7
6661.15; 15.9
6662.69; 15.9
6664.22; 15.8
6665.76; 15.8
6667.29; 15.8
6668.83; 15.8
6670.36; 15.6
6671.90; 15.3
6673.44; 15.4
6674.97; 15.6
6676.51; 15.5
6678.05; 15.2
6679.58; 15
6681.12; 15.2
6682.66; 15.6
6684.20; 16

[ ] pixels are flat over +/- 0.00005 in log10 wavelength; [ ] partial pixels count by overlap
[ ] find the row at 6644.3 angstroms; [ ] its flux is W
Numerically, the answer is 15.6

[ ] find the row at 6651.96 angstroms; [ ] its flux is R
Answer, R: 15.4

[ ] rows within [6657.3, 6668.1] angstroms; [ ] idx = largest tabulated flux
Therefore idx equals 15.9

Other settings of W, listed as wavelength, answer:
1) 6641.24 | 16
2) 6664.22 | 15.8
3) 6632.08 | 15.2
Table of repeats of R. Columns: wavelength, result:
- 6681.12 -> 15.2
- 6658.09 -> 15.7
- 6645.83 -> 15.5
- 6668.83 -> 15.8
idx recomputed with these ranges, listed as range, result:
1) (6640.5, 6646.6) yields 16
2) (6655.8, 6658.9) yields 15.7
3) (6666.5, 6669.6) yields 15.8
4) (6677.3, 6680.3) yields 15.2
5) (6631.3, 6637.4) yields 15.4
